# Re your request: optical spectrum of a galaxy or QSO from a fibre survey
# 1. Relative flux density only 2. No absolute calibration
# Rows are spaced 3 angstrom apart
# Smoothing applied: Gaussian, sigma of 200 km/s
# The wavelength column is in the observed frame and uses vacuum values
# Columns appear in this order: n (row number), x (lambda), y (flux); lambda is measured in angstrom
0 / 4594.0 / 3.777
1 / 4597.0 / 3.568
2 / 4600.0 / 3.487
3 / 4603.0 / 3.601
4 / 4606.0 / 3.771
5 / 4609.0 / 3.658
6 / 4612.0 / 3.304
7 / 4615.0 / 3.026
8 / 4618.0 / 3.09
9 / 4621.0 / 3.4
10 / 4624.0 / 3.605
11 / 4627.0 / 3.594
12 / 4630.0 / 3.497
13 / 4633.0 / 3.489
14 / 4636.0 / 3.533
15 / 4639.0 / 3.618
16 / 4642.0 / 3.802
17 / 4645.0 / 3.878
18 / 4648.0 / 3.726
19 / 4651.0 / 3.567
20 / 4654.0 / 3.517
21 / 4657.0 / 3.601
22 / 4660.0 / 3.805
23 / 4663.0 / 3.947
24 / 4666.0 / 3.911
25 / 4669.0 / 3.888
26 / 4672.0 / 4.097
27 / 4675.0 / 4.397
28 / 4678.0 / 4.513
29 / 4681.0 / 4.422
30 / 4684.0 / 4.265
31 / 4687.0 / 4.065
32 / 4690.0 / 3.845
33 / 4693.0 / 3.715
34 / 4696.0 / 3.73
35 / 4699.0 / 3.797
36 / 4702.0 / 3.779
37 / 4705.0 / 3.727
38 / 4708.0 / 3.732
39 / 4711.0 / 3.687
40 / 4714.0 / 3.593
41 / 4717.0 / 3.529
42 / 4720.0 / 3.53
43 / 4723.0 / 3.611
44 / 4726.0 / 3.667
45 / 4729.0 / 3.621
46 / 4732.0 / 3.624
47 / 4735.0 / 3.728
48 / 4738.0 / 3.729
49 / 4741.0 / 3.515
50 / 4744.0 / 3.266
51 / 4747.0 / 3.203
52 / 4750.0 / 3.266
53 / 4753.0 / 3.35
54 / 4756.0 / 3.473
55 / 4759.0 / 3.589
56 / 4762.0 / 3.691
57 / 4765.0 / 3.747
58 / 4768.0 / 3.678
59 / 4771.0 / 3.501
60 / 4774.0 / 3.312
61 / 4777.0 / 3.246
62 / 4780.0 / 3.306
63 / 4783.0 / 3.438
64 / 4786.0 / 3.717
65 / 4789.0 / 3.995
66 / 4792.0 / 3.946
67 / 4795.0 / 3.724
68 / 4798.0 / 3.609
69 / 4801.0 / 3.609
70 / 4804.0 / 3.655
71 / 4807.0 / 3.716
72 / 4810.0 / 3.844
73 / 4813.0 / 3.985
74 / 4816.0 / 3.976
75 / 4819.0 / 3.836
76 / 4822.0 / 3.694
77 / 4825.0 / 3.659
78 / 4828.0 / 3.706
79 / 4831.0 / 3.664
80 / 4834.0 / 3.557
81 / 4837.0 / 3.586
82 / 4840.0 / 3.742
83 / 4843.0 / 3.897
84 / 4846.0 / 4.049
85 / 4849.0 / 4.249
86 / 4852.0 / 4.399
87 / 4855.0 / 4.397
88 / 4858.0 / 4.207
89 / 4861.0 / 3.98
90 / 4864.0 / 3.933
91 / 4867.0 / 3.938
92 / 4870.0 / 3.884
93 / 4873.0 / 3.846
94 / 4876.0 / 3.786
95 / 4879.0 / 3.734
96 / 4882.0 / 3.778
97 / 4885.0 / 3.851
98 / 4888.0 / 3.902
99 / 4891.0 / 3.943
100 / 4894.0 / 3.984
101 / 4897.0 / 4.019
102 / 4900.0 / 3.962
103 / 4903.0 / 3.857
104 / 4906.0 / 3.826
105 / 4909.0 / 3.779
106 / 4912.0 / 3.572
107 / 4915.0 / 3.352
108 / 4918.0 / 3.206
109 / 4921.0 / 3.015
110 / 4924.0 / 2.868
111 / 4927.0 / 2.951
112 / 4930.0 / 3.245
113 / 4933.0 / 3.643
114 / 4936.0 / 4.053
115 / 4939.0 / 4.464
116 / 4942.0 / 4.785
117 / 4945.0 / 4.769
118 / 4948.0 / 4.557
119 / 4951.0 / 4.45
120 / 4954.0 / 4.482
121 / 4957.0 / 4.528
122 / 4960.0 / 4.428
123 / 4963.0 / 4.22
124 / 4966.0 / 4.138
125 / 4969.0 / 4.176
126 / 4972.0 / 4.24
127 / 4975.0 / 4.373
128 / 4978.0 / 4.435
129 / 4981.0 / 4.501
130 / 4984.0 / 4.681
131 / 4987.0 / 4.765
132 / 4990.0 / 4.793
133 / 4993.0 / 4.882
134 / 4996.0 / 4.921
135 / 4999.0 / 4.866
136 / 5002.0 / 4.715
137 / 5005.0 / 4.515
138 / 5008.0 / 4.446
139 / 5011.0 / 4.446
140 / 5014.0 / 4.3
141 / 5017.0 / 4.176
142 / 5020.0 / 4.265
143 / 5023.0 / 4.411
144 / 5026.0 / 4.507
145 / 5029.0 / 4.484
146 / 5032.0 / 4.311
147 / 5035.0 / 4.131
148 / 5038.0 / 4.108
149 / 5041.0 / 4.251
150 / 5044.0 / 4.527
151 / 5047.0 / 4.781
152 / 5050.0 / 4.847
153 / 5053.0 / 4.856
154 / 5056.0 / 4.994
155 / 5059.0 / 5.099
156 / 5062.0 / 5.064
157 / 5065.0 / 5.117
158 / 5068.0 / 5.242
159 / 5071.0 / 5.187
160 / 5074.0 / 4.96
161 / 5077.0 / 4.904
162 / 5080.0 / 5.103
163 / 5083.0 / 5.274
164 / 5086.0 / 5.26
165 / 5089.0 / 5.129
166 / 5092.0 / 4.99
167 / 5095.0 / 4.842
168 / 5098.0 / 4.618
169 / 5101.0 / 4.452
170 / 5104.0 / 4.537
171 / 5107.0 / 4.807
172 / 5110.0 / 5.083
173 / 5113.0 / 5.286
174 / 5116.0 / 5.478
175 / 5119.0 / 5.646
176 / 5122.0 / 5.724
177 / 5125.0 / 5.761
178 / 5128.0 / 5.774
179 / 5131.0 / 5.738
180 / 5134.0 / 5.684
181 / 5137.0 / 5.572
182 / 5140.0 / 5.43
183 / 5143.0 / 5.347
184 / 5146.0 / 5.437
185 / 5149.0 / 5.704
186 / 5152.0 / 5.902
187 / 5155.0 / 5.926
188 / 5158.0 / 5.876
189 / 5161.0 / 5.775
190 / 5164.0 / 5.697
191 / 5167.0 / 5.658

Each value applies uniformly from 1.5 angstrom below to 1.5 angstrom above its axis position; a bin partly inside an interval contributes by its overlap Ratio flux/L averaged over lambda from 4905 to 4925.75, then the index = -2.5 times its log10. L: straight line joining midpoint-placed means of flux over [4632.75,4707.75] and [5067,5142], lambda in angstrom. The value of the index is 0.35 mag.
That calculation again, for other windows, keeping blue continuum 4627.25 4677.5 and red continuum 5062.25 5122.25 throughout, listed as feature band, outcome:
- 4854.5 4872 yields 0.09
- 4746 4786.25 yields 0.19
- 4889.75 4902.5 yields 0.13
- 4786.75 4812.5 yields 0.12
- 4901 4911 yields 0.18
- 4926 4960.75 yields 0.10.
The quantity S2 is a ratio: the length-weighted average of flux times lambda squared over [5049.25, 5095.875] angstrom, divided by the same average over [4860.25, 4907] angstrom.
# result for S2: 1.4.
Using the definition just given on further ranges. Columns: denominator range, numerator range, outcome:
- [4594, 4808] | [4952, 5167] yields 1.56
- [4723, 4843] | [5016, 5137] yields 1.54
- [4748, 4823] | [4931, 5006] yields 1.33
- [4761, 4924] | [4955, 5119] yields 1.35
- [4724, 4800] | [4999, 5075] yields 1.46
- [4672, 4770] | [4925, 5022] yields 1.30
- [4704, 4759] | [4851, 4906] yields 1.19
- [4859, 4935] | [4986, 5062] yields 1.31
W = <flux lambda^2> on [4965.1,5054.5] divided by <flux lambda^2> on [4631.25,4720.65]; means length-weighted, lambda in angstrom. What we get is 1.3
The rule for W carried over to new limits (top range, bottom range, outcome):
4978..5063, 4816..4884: 1.26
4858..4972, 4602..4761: 1.18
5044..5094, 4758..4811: 1.56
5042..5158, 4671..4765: 1.64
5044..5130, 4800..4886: 1.45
